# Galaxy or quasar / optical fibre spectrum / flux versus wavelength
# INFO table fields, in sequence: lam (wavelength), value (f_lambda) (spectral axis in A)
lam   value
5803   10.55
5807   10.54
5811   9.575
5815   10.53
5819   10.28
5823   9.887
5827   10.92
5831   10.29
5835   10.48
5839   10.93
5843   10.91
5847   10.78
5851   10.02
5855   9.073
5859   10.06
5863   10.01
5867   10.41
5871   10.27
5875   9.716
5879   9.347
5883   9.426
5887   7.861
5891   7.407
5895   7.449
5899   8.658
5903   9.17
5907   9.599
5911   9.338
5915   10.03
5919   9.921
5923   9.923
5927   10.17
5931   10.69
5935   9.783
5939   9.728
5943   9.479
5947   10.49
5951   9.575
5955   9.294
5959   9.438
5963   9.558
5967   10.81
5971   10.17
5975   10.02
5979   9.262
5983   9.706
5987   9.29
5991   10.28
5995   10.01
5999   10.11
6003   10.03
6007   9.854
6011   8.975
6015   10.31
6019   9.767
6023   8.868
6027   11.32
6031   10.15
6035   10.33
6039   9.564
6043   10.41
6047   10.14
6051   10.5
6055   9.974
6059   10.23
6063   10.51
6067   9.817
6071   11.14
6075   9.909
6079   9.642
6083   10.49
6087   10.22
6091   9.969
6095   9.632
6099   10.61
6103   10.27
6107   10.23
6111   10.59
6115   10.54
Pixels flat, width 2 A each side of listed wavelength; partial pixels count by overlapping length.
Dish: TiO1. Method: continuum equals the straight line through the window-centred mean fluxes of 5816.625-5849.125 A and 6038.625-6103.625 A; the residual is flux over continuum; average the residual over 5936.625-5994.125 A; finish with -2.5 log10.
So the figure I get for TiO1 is 0.060 mag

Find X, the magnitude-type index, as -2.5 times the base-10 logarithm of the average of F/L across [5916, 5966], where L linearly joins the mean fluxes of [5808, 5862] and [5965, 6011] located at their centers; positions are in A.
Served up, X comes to 0.02 mag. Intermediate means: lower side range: 10.3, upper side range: 9.92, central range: 9.86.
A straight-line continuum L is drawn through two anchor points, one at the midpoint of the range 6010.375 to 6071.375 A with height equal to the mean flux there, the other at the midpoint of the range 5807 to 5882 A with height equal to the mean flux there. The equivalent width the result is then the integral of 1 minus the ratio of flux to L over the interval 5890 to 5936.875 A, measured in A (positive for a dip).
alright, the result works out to 3.61 A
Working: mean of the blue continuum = 10.2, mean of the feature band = 9.39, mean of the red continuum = 10.1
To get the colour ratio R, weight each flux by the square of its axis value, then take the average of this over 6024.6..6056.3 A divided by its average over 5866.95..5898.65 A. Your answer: 1.2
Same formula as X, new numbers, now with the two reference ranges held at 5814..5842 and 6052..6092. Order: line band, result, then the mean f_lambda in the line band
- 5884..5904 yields 0.270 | 8.12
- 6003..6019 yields 0.056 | 9.76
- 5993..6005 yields 0.025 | 10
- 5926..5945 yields 0.043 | 9.96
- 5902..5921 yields 0.082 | 9.63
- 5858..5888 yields 0.081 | 9.68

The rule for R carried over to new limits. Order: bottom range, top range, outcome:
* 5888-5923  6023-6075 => 1.20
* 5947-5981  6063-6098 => 1.07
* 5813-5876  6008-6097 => 1.05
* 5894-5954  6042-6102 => 1.11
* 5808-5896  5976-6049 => 1.06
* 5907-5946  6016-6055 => 1.06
